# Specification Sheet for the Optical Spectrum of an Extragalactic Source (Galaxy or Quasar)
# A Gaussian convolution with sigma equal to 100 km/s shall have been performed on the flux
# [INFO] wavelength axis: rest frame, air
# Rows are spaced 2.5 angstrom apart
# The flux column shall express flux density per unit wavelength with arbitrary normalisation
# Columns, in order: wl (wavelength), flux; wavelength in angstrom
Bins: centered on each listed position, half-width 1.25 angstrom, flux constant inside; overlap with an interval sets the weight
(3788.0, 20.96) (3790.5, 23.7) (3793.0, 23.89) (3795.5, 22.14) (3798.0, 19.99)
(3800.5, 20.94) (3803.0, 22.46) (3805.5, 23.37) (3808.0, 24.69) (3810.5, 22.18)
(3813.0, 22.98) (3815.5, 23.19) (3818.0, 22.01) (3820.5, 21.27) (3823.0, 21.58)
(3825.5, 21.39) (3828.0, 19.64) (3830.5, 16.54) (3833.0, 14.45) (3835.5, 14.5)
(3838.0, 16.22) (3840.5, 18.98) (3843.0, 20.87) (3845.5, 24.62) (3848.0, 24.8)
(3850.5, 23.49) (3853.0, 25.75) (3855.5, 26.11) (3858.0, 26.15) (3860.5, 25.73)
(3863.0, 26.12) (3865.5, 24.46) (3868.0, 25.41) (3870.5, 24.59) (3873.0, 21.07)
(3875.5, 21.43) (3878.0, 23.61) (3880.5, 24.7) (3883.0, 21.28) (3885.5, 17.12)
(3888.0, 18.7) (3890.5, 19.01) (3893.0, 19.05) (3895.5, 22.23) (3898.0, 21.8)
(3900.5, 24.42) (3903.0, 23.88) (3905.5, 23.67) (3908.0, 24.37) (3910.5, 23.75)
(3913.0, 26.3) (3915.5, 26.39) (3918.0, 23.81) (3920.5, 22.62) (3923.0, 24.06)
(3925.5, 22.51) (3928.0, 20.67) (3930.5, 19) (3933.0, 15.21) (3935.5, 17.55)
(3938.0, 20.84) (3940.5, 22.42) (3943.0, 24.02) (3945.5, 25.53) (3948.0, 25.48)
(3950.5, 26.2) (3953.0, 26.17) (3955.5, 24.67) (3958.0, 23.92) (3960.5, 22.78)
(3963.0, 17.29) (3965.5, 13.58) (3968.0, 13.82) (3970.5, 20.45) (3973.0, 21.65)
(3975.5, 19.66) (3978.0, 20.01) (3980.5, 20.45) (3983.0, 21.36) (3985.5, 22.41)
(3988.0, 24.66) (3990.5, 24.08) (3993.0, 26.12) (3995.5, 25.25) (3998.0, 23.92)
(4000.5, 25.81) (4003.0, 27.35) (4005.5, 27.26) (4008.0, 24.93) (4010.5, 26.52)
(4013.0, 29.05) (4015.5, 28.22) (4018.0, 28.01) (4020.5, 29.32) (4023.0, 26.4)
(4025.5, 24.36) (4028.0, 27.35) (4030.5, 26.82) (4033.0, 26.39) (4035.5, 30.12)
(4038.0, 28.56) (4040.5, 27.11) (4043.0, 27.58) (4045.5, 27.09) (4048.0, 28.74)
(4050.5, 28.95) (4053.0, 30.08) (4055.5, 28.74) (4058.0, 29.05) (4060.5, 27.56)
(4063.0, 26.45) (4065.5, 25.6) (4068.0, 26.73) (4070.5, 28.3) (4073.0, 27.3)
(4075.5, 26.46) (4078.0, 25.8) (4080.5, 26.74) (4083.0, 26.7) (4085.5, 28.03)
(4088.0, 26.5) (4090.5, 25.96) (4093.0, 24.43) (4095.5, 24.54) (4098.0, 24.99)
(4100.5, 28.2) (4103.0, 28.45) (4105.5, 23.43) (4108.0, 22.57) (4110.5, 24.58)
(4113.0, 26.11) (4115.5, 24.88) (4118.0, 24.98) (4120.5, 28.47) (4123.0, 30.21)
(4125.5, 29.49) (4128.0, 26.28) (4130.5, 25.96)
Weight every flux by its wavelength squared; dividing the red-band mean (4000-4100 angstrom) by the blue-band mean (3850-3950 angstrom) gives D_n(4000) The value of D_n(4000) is 1.28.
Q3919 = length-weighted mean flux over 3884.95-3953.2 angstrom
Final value 22.4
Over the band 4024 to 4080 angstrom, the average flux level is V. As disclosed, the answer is 27.5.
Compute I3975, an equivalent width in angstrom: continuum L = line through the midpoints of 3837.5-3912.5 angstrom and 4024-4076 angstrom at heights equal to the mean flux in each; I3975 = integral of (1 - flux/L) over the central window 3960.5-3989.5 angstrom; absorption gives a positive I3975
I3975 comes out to 6.6 angstrom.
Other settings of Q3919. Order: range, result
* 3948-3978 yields 21.1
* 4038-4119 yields 26.7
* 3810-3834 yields 20.5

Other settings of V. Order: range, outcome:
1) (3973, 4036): 25.3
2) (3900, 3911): 24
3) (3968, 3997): 22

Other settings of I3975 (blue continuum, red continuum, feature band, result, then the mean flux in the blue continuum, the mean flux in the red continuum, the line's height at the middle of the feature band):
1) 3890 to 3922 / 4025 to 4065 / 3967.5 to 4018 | 4.4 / 23.3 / 27.8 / 26.1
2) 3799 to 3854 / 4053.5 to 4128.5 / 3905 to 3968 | 2.9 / 21.2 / 26.6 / 23.4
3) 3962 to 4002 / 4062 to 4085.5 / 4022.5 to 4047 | -2.8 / 21.3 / 26.8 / 24.5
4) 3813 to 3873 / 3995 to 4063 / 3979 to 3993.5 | 1.8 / 22.1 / 27.4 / 26.2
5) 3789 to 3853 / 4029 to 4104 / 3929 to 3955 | 2.1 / 21.3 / 27.3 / 24.2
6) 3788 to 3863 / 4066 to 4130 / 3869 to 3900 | 2.1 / 21.9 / 26.4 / 22.9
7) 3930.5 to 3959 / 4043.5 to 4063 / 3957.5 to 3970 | 3.0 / 22.7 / 28.4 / 23.7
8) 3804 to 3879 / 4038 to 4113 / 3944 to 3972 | 3.0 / 22.2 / 26.8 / 24.5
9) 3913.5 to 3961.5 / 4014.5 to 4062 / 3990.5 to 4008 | 0.2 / 22.9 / 27.9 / 26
